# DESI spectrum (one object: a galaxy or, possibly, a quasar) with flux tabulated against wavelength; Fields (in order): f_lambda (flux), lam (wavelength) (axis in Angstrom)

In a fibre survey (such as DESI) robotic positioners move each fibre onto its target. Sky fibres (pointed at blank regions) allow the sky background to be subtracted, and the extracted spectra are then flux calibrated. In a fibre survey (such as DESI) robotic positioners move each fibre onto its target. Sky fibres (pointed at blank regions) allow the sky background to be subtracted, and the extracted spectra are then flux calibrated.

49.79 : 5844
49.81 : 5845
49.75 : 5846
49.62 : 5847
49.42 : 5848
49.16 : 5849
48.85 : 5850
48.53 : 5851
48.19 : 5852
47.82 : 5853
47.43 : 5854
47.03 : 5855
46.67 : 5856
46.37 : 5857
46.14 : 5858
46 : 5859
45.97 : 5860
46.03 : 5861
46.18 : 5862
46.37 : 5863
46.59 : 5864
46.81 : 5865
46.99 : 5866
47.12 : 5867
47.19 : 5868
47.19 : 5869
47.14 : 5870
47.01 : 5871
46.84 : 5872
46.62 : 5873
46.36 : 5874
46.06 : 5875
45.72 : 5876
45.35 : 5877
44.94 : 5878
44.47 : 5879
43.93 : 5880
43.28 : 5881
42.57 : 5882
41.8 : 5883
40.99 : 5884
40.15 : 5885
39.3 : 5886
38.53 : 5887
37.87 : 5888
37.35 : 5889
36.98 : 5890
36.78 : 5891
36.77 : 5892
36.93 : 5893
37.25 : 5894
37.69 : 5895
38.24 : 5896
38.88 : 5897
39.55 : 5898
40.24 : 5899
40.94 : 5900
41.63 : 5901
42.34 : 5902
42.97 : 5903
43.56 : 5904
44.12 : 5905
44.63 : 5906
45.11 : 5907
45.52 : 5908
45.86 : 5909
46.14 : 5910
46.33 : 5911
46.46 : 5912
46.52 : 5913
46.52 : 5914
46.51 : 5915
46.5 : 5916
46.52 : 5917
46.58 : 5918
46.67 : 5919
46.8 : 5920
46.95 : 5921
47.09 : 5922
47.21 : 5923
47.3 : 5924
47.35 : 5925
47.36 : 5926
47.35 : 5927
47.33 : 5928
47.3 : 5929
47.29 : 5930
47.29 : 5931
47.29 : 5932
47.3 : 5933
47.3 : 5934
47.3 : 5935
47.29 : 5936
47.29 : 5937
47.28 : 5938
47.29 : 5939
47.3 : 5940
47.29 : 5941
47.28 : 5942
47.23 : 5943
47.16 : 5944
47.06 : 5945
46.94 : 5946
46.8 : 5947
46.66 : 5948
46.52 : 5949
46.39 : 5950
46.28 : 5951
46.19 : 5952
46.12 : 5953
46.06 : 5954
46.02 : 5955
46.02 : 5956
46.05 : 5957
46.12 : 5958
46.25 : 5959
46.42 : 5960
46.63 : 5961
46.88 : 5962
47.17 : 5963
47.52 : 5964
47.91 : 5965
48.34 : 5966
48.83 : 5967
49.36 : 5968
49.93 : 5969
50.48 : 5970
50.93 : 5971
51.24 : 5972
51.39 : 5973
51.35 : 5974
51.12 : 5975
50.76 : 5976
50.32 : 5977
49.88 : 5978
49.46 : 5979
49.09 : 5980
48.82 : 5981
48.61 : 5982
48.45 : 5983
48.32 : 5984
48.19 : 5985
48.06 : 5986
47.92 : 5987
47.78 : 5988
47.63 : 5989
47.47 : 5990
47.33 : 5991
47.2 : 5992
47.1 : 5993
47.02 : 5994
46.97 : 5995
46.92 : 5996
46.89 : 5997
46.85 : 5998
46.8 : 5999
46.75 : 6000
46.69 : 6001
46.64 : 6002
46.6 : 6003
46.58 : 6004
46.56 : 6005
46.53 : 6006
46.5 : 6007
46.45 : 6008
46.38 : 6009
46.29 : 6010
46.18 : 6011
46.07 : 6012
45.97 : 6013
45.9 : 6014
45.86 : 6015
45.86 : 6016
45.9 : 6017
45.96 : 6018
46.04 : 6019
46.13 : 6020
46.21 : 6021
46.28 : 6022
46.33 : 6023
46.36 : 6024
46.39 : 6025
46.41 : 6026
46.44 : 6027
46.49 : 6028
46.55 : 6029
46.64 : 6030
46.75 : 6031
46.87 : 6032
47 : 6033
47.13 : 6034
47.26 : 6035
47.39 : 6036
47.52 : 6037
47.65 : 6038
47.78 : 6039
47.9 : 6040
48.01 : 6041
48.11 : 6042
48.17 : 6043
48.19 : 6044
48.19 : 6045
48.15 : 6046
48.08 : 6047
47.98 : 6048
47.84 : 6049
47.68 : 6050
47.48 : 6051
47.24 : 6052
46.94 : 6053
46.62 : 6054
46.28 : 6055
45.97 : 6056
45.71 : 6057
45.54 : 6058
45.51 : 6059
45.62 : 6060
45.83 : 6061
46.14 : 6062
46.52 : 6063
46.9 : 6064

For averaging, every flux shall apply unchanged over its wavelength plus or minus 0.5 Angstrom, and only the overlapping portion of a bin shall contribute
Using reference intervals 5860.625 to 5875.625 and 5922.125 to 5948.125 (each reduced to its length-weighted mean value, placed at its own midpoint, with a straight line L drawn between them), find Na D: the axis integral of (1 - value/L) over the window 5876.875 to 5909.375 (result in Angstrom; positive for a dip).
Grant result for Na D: 4.1 Angstrom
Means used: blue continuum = 46.7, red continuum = 47.2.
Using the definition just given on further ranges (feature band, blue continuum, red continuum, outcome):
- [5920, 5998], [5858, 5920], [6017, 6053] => -4.1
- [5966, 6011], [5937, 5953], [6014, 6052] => -1.2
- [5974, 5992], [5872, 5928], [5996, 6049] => -1.2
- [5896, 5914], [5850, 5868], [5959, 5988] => 1.6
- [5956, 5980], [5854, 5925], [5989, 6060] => -1.7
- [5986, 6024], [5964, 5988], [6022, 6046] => 1.3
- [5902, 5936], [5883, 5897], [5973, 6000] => -4.2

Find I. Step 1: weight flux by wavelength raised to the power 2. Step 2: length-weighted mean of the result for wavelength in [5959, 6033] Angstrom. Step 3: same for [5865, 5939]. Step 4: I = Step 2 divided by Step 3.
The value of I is 1.11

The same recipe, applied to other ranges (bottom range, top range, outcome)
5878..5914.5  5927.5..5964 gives 1.14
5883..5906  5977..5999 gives 1.25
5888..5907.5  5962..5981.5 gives 1.27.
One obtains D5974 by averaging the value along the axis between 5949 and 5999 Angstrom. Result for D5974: 48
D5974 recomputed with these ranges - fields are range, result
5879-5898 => 39.3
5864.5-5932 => 44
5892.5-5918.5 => 43.2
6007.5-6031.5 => 46.2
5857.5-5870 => 46.6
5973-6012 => 47.8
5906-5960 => 46.7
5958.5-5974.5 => 48.8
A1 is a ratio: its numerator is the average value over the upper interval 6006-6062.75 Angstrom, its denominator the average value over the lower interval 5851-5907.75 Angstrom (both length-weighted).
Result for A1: 1.07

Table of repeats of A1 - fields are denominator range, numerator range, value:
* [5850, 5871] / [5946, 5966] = 0.99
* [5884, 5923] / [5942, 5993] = 1.13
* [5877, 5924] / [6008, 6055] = 1.10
